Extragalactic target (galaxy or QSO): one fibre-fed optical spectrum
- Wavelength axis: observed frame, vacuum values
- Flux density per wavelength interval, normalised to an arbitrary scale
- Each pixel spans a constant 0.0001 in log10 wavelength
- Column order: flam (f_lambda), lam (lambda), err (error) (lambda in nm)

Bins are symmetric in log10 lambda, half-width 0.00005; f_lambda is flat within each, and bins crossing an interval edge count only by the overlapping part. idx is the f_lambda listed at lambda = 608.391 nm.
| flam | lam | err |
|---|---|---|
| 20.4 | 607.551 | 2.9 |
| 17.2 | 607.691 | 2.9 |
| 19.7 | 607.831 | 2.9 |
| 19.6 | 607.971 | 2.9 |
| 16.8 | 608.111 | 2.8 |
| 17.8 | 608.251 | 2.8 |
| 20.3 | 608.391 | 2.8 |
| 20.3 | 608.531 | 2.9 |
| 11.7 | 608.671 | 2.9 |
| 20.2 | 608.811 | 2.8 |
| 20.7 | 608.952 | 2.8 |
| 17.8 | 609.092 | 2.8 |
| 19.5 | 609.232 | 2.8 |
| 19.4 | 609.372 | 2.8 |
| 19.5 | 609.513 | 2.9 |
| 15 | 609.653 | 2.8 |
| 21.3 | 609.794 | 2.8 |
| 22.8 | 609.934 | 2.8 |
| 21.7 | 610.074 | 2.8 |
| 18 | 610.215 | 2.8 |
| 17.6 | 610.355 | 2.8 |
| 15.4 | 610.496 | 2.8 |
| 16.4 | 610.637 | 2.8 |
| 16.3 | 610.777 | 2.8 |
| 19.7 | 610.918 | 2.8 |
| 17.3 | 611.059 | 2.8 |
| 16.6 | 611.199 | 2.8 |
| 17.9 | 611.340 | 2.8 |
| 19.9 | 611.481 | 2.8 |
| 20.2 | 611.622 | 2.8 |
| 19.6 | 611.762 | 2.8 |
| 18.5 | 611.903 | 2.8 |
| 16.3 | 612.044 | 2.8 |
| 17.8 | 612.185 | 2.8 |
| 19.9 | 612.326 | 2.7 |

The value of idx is 20.3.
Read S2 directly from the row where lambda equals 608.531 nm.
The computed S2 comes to 20.3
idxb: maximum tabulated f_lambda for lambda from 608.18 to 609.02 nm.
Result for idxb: 20.7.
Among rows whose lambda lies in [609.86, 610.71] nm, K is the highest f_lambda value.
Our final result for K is 22.8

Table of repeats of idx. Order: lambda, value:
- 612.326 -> 19.9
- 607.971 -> 19.6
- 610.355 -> 17.6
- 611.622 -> 20.2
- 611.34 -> 17.9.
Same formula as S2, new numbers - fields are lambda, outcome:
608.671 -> 11.7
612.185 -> 17.8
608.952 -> 20.7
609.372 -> 19.4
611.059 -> 17.3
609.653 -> 15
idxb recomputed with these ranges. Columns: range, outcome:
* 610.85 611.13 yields 19.7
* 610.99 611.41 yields 17.9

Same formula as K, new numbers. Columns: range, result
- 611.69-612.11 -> 19.6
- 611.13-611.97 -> 20.2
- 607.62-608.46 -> 20.3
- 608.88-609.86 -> 21.3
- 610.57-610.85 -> 16.4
